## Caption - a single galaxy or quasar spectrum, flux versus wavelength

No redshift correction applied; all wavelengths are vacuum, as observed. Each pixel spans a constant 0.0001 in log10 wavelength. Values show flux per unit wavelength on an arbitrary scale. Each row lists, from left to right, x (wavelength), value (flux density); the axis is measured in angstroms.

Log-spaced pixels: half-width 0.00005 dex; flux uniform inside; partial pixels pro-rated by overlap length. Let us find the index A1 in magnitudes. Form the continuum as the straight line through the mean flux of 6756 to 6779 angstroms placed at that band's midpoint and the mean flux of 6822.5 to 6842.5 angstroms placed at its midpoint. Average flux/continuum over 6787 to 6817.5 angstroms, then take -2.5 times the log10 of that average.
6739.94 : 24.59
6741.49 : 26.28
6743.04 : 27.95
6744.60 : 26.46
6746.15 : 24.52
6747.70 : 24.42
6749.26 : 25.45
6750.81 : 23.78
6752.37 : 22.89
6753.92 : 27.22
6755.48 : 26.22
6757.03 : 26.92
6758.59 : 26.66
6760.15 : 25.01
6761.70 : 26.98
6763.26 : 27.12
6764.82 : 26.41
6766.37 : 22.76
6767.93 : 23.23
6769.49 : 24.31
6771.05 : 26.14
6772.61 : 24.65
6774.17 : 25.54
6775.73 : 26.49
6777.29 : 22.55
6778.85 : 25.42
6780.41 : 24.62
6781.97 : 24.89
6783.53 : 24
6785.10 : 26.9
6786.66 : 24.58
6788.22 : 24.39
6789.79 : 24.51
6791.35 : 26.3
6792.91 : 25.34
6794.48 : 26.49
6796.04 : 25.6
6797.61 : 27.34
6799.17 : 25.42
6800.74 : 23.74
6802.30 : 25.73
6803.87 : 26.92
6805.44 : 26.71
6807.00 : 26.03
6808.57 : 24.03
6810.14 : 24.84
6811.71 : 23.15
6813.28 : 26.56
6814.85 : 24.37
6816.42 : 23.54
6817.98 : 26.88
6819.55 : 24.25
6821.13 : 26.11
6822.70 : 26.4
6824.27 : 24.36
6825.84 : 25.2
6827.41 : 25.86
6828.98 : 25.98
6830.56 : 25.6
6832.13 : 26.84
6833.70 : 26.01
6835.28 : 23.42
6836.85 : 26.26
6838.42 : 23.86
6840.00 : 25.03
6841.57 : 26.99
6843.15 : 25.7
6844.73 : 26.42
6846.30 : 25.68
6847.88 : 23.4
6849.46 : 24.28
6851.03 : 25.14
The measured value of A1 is 0.00 mag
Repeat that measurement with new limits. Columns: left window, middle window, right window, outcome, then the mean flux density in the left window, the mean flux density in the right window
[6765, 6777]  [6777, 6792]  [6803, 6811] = 0.01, 24.7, 25.7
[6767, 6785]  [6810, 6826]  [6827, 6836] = 0.01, 24.8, 25.6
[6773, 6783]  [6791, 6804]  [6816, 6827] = -0.03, 24.9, 25.3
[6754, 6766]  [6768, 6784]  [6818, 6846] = 0.06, 26.4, 25.6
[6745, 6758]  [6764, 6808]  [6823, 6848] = 0.00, 25.2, 25.5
